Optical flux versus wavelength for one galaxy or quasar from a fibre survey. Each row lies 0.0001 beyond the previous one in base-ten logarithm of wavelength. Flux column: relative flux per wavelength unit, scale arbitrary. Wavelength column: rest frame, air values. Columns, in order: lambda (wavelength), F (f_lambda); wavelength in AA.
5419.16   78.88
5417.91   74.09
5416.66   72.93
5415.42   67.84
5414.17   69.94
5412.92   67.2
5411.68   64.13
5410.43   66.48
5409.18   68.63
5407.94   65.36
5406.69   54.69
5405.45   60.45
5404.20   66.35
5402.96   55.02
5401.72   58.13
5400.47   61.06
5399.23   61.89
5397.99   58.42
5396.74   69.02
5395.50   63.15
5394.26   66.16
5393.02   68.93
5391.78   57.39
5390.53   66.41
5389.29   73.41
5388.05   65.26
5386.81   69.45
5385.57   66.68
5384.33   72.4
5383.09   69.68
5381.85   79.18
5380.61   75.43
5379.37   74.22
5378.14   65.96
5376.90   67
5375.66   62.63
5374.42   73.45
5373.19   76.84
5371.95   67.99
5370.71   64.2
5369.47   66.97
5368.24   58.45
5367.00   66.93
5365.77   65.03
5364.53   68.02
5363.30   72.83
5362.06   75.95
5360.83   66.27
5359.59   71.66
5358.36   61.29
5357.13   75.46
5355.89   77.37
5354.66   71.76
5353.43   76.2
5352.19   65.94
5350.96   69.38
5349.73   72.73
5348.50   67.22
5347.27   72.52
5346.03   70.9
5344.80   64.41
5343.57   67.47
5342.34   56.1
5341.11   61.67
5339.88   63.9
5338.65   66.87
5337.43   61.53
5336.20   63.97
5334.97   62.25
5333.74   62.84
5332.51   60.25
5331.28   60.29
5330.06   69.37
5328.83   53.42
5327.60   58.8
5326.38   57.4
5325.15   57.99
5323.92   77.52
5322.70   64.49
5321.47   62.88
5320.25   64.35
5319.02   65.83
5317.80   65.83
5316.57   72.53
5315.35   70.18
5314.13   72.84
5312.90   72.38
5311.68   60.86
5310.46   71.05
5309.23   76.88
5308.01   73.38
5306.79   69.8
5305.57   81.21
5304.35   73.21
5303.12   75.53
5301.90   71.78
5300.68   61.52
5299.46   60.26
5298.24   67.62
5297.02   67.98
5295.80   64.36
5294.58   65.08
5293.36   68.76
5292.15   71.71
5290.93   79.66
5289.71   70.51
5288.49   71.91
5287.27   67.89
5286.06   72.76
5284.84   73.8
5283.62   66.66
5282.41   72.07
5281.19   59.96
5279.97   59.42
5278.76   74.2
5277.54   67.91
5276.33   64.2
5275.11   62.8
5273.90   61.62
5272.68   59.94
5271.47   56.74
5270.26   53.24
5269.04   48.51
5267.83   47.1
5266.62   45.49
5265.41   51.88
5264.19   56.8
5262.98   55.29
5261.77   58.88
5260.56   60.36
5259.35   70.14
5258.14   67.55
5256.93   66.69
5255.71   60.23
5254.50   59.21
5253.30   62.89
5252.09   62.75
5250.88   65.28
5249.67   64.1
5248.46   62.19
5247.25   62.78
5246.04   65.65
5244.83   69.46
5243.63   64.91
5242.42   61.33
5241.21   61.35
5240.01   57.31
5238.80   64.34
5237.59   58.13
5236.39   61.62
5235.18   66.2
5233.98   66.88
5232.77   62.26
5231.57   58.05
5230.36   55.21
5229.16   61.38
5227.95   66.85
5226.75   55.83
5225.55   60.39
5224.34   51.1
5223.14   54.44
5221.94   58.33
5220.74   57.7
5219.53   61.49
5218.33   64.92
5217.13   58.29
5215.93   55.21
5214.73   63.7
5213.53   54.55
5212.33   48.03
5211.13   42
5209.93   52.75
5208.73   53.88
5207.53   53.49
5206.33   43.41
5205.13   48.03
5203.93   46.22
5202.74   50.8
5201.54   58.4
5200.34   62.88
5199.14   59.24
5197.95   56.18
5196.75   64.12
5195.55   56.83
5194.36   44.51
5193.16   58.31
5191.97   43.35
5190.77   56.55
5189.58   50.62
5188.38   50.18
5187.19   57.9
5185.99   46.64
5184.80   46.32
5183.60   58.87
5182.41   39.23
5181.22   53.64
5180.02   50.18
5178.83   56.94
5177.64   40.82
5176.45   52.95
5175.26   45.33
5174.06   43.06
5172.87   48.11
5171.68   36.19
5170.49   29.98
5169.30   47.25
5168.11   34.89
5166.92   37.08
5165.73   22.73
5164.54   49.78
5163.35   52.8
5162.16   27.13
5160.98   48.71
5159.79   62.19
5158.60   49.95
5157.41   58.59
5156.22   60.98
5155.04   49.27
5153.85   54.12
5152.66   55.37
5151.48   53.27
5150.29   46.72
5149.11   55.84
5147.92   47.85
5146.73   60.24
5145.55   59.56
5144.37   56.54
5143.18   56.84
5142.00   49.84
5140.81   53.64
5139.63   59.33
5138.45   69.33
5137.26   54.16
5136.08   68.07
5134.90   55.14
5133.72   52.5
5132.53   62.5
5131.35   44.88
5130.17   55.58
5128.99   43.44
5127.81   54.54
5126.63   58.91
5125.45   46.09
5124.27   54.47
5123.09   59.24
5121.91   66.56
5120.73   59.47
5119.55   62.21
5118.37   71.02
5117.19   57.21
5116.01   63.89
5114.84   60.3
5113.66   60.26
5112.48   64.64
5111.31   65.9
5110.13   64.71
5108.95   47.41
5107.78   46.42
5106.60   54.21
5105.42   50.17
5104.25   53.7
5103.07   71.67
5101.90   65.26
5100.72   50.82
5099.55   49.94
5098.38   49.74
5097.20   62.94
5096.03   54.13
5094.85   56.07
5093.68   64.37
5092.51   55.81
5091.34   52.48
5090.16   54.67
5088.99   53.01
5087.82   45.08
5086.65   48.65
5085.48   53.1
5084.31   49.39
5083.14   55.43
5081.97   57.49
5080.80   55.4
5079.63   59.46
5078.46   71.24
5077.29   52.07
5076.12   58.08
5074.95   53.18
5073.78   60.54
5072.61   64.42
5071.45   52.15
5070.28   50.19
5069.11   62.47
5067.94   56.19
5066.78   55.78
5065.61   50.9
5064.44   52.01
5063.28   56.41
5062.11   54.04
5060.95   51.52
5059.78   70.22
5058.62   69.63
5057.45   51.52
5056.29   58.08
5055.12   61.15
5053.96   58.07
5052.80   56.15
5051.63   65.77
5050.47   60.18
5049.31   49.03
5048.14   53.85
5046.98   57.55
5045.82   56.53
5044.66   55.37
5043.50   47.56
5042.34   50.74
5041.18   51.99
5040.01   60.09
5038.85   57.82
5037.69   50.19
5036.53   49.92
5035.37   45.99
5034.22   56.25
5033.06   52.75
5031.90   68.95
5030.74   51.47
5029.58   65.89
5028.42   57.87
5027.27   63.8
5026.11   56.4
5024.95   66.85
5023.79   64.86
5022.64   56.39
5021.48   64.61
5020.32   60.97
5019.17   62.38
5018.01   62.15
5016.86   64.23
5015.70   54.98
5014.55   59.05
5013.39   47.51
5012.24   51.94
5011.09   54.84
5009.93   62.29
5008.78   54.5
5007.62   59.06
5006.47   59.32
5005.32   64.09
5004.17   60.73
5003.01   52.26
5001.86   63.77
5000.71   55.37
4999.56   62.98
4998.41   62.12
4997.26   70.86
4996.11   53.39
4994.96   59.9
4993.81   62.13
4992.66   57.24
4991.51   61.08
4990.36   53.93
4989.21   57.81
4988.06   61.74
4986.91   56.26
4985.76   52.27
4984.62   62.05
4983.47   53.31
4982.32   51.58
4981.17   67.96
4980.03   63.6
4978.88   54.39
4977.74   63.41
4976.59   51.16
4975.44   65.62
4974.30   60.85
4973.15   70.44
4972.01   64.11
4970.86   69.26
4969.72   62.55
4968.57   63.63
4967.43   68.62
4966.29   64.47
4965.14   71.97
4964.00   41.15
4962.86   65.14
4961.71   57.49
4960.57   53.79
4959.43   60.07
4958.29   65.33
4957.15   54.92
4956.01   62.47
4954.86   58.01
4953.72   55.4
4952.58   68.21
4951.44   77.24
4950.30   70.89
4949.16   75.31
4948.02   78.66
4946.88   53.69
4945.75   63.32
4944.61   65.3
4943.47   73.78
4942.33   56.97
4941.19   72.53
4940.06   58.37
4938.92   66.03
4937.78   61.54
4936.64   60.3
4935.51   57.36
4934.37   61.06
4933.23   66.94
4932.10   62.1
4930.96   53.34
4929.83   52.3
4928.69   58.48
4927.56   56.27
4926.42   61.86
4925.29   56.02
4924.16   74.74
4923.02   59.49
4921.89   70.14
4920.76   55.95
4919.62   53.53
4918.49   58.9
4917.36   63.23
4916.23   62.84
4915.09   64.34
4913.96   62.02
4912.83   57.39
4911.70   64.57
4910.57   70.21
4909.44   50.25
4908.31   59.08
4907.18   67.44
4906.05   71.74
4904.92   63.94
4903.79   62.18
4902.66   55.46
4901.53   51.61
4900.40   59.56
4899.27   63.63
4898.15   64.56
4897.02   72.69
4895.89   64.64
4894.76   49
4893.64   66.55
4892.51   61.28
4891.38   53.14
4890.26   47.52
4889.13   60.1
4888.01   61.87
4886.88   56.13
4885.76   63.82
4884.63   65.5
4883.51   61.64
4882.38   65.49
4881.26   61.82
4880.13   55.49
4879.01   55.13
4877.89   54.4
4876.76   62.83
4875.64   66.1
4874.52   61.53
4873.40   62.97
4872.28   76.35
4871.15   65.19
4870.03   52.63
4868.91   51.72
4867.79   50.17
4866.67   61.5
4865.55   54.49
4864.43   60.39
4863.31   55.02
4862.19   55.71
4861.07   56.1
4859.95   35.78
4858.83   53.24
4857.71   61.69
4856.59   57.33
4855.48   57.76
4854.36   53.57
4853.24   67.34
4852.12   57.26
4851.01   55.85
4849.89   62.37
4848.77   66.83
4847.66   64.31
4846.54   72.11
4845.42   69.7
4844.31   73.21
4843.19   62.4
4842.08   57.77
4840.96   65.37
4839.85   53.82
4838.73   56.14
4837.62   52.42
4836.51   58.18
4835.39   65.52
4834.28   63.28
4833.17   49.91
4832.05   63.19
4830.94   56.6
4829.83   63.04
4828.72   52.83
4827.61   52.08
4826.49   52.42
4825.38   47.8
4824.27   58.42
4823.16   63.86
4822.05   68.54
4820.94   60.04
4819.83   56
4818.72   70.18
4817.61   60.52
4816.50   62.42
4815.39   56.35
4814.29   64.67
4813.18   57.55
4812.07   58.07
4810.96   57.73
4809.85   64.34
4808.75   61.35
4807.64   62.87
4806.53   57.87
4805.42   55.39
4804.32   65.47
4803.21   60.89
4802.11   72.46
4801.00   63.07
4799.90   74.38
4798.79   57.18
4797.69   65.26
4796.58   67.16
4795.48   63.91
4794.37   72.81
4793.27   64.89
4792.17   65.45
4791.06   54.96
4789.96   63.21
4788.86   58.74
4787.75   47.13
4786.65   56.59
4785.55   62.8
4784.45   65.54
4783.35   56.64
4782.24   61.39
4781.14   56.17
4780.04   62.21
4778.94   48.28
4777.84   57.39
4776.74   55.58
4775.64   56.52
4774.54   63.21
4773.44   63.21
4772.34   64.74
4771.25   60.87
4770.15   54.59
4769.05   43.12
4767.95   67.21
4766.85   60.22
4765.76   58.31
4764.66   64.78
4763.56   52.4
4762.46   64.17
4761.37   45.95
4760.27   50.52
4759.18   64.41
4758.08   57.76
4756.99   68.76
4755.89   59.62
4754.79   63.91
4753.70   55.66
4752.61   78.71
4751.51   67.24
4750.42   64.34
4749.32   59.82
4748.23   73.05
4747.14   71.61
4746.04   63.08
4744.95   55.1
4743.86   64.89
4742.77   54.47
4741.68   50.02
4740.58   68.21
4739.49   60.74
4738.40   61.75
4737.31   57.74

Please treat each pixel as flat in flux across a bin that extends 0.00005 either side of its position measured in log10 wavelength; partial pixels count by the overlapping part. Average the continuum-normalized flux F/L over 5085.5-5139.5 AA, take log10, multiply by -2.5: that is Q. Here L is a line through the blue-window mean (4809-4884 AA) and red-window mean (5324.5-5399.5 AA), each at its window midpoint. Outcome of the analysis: 0.12 mag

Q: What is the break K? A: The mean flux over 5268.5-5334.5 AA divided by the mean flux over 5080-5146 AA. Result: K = 1.18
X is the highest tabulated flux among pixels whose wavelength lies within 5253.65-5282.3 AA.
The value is 74.2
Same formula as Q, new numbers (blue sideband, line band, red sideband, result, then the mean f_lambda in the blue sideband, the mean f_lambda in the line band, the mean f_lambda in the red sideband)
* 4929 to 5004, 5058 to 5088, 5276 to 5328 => 0.13 mag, 61.5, 56.5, 68.6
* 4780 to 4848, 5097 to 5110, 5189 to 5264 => 0.08 mag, 61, 54.8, 58.5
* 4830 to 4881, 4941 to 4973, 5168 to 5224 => -0.13 mag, 59.4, 64.1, 51.6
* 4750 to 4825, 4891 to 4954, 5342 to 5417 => 0.00 mag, 60.9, 62.5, 67.5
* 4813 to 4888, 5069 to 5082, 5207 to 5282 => 0.03 mag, 59.6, 57.9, 59.6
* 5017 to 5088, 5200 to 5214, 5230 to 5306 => 0.21 mag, 57.1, 50.9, 63.9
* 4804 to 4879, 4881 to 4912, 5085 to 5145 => -0.04 mag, 59.5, 61.2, 56.7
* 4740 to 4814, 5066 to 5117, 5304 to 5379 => 0.14 mag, 61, 56.6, 67.5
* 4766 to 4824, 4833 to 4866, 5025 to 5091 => 0.01 mag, 61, 59.3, 56.2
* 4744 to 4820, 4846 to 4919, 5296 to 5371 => 0.04 mag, 61.2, 60.1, 67.3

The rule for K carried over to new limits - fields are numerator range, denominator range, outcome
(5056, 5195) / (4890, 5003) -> 0.88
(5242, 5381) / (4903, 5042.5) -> 1.09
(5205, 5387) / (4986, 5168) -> 1.14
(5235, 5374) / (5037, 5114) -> 1.17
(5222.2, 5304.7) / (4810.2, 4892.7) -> 1.06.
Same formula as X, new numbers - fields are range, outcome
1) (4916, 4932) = 74.74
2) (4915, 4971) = 78.66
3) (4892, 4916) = 72.69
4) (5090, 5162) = 71.67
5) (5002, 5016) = 64.09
